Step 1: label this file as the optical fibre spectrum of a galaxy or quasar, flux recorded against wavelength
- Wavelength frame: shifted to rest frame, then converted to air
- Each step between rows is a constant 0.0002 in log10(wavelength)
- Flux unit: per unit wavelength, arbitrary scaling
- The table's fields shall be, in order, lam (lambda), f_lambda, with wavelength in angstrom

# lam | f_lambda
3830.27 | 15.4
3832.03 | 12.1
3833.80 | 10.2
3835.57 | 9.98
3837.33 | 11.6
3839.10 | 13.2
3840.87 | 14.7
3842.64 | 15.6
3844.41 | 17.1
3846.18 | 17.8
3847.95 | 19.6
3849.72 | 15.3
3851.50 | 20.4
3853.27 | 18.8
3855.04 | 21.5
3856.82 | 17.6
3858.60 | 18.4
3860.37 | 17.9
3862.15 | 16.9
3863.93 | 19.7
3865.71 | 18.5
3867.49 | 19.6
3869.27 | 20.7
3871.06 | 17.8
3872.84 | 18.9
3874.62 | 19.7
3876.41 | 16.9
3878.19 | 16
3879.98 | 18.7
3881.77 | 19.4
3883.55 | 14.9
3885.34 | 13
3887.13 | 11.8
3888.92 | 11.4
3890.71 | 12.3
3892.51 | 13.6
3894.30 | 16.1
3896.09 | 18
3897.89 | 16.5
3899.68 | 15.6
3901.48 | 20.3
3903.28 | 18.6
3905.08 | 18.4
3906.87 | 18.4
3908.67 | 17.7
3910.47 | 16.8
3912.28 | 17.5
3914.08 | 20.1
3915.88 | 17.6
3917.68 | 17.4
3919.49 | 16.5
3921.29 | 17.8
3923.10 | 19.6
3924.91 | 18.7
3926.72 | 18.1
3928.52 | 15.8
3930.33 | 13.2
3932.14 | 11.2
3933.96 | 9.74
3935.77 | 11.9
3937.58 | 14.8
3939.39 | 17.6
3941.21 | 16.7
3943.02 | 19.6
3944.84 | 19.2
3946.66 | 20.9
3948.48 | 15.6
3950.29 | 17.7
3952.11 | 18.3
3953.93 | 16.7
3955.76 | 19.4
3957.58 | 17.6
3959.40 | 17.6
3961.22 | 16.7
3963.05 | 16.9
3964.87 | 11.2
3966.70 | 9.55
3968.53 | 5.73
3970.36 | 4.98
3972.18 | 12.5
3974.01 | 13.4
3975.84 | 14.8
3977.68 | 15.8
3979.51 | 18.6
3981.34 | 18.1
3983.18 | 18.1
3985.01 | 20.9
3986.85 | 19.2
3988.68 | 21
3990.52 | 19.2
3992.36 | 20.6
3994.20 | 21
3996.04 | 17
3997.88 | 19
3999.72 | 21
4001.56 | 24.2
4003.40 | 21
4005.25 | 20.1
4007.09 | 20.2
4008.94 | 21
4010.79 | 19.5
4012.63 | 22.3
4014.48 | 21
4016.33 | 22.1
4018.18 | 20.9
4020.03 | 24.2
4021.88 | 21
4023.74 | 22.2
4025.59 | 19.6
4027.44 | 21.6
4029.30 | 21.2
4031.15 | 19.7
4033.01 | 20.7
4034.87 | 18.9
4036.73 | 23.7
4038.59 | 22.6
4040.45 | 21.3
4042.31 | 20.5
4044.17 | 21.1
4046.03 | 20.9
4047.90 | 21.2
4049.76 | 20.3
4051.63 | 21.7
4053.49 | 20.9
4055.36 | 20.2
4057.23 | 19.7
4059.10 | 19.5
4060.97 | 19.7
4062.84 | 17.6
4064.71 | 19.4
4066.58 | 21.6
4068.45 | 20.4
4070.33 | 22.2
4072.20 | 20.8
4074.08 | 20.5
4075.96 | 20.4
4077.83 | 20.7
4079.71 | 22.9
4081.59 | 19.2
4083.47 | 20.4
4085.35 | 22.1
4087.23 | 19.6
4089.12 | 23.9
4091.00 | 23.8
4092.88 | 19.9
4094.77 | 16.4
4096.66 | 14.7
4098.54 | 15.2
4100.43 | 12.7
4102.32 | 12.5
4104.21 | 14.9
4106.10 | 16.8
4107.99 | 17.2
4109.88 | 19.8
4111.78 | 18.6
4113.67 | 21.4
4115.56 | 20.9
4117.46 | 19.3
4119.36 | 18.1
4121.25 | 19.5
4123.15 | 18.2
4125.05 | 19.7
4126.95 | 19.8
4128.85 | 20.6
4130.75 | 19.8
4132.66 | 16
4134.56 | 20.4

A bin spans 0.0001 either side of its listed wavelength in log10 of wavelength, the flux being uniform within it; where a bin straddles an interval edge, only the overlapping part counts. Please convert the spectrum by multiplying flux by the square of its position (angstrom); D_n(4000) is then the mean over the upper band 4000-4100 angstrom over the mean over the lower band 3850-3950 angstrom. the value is 1.3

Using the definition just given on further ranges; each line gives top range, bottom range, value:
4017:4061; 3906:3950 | 1.32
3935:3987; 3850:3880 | 0.89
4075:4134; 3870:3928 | 1.23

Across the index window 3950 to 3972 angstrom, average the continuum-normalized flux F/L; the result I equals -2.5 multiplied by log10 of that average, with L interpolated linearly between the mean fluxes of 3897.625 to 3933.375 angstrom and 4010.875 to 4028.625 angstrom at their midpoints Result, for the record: 0.32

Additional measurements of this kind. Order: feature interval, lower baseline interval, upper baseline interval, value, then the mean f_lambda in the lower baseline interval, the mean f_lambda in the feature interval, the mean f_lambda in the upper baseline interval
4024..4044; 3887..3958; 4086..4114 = -0.21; 16.7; 21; 17.8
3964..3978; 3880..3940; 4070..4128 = 0.50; 16.1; 10.8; 19.1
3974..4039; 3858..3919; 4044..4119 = -0.09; 17.2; 20.2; 19.5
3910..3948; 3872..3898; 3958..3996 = -0.06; 15.8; 16.7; 15.9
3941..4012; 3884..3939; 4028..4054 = 0.06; 16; 17.5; 21.1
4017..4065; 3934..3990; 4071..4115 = -0.17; 16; 20.8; 18.9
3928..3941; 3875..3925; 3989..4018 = 0.31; 16.8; 13.6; 20.6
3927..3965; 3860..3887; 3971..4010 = 0.13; 17.7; 16.3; 18.8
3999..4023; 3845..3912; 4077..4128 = -0.18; 17.4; 21.4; 18.8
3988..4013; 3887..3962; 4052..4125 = -0.15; 16.7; 20.5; 19.3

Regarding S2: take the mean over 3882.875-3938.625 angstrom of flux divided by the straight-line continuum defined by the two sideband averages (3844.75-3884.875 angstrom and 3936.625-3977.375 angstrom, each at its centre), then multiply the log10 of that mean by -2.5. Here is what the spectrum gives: 0.06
